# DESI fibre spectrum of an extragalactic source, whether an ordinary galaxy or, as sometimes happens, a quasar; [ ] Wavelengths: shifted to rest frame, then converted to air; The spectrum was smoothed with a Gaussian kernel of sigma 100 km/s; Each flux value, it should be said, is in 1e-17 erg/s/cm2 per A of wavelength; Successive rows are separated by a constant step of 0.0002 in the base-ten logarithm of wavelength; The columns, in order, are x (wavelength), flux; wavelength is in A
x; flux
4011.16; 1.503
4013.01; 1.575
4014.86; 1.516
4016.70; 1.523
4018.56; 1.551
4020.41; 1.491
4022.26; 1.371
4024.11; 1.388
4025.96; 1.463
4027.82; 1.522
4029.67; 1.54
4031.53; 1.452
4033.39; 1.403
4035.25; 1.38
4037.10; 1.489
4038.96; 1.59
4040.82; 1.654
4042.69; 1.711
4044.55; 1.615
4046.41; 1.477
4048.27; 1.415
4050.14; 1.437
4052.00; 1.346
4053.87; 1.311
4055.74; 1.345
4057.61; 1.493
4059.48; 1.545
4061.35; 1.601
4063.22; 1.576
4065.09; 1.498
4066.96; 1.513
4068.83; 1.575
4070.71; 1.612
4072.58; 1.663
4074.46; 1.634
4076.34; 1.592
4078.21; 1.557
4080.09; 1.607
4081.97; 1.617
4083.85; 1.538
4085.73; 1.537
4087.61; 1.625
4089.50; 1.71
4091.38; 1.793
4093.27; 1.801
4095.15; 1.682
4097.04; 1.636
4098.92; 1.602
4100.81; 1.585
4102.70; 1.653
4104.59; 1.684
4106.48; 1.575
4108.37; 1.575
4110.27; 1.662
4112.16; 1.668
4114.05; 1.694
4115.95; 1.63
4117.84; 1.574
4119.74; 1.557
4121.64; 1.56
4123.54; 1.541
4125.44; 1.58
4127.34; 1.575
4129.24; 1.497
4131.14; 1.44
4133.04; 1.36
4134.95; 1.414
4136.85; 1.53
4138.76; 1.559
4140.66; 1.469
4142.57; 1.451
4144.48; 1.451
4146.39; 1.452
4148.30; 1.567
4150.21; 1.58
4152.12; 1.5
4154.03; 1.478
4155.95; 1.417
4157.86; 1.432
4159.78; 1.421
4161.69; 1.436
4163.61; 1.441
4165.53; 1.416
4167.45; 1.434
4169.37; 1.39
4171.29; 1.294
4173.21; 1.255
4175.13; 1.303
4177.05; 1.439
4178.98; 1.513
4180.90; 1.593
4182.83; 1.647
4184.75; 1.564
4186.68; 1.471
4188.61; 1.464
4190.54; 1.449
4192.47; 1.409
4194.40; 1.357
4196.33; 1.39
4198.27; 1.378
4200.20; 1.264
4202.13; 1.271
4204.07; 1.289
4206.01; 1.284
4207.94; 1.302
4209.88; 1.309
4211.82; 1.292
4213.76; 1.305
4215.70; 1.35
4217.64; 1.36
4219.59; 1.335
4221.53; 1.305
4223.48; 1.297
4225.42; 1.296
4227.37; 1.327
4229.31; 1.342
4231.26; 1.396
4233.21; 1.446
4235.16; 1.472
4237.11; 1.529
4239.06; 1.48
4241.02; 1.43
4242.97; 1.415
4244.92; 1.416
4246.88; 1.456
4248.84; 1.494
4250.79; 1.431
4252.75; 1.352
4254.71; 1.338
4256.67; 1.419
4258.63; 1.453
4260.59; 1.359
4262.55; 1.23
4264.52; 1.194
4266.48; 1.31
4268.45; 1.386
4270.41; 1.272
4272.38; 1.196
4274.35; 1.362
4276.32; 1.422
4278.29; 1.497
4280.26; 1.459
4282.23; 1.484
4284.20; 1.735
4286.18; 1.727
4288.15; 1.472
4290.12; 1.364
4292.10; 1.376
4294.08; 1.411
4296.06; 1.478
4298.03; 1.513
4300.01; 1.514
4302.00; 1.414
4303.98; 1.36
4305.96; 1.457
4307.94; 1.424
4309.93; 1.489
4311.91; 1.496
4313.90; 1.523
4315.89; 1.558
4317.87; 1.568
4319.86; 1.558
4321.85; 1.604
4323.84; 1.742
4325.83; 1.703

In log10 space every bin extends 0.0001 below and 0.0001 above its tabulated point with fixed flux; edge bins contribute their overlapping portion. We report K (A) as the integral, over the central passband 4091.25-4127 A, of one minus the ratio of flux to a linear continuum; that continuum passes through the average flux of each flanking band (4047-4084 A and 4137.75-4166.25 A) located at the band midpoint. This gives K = -3.16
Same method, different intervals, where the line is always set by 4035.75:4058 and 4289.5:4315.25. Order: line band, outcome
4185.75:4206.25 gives 1.4 A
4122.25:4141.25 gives -0.3 A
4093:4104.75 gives -1.4 A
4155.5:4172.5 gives 0.7 A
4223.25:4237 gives 0.7 A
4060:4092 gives -2.5 A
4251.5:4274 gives 2.1 A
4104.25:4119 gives -1.5 A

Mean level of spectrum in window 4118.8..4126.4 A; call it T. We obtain 1.56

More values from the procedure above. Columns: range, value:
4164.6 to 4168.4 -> 1.42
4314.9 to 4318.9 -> 1.57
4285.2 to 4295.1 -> 1.47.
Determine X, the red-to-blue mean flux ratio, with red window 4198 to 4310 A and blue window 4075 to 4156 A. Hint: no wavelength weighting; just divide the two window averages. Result 0.88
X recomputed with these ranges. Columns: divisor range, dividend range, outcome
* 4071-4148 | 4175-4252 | 0.88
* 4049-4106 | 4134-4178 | 0.91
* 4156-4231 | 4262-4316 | 1.04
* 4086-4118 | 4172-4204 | 0.86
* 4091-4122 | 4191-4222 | 0.81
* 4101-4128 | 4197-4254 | 0.85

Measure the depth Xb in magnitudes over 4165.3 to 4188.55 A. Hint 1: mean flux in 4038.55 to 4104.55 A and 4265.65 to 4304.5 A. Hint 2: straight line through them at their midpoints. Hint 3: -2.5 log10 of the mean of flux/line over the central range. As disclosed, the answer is 0.05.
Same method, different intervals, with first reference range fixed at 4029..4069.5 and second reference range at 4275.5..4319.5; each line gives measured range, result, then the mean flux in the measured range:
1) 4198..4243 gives 0.11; 1.35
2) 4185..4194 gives 0.03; 1.45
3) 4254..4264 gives 0.11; 1.35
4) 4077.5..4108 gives -0.10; 1.64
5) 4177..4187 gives -0.04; 1.55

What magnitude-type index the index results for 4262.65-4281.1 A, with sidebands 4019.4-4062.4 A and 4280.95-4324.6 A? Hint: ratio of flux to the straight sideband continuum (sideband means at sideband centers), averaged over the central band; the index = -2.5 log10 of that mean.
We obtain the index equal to 0.13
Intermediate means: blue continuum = 1.48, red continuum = 1.51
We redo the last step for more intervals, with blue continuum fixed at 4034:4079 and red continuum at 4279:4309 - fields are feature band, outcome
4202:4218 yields 0.15 mag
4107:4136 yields -0.03 mag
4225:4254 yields 0.05 mag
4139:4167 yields 0.03 mag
